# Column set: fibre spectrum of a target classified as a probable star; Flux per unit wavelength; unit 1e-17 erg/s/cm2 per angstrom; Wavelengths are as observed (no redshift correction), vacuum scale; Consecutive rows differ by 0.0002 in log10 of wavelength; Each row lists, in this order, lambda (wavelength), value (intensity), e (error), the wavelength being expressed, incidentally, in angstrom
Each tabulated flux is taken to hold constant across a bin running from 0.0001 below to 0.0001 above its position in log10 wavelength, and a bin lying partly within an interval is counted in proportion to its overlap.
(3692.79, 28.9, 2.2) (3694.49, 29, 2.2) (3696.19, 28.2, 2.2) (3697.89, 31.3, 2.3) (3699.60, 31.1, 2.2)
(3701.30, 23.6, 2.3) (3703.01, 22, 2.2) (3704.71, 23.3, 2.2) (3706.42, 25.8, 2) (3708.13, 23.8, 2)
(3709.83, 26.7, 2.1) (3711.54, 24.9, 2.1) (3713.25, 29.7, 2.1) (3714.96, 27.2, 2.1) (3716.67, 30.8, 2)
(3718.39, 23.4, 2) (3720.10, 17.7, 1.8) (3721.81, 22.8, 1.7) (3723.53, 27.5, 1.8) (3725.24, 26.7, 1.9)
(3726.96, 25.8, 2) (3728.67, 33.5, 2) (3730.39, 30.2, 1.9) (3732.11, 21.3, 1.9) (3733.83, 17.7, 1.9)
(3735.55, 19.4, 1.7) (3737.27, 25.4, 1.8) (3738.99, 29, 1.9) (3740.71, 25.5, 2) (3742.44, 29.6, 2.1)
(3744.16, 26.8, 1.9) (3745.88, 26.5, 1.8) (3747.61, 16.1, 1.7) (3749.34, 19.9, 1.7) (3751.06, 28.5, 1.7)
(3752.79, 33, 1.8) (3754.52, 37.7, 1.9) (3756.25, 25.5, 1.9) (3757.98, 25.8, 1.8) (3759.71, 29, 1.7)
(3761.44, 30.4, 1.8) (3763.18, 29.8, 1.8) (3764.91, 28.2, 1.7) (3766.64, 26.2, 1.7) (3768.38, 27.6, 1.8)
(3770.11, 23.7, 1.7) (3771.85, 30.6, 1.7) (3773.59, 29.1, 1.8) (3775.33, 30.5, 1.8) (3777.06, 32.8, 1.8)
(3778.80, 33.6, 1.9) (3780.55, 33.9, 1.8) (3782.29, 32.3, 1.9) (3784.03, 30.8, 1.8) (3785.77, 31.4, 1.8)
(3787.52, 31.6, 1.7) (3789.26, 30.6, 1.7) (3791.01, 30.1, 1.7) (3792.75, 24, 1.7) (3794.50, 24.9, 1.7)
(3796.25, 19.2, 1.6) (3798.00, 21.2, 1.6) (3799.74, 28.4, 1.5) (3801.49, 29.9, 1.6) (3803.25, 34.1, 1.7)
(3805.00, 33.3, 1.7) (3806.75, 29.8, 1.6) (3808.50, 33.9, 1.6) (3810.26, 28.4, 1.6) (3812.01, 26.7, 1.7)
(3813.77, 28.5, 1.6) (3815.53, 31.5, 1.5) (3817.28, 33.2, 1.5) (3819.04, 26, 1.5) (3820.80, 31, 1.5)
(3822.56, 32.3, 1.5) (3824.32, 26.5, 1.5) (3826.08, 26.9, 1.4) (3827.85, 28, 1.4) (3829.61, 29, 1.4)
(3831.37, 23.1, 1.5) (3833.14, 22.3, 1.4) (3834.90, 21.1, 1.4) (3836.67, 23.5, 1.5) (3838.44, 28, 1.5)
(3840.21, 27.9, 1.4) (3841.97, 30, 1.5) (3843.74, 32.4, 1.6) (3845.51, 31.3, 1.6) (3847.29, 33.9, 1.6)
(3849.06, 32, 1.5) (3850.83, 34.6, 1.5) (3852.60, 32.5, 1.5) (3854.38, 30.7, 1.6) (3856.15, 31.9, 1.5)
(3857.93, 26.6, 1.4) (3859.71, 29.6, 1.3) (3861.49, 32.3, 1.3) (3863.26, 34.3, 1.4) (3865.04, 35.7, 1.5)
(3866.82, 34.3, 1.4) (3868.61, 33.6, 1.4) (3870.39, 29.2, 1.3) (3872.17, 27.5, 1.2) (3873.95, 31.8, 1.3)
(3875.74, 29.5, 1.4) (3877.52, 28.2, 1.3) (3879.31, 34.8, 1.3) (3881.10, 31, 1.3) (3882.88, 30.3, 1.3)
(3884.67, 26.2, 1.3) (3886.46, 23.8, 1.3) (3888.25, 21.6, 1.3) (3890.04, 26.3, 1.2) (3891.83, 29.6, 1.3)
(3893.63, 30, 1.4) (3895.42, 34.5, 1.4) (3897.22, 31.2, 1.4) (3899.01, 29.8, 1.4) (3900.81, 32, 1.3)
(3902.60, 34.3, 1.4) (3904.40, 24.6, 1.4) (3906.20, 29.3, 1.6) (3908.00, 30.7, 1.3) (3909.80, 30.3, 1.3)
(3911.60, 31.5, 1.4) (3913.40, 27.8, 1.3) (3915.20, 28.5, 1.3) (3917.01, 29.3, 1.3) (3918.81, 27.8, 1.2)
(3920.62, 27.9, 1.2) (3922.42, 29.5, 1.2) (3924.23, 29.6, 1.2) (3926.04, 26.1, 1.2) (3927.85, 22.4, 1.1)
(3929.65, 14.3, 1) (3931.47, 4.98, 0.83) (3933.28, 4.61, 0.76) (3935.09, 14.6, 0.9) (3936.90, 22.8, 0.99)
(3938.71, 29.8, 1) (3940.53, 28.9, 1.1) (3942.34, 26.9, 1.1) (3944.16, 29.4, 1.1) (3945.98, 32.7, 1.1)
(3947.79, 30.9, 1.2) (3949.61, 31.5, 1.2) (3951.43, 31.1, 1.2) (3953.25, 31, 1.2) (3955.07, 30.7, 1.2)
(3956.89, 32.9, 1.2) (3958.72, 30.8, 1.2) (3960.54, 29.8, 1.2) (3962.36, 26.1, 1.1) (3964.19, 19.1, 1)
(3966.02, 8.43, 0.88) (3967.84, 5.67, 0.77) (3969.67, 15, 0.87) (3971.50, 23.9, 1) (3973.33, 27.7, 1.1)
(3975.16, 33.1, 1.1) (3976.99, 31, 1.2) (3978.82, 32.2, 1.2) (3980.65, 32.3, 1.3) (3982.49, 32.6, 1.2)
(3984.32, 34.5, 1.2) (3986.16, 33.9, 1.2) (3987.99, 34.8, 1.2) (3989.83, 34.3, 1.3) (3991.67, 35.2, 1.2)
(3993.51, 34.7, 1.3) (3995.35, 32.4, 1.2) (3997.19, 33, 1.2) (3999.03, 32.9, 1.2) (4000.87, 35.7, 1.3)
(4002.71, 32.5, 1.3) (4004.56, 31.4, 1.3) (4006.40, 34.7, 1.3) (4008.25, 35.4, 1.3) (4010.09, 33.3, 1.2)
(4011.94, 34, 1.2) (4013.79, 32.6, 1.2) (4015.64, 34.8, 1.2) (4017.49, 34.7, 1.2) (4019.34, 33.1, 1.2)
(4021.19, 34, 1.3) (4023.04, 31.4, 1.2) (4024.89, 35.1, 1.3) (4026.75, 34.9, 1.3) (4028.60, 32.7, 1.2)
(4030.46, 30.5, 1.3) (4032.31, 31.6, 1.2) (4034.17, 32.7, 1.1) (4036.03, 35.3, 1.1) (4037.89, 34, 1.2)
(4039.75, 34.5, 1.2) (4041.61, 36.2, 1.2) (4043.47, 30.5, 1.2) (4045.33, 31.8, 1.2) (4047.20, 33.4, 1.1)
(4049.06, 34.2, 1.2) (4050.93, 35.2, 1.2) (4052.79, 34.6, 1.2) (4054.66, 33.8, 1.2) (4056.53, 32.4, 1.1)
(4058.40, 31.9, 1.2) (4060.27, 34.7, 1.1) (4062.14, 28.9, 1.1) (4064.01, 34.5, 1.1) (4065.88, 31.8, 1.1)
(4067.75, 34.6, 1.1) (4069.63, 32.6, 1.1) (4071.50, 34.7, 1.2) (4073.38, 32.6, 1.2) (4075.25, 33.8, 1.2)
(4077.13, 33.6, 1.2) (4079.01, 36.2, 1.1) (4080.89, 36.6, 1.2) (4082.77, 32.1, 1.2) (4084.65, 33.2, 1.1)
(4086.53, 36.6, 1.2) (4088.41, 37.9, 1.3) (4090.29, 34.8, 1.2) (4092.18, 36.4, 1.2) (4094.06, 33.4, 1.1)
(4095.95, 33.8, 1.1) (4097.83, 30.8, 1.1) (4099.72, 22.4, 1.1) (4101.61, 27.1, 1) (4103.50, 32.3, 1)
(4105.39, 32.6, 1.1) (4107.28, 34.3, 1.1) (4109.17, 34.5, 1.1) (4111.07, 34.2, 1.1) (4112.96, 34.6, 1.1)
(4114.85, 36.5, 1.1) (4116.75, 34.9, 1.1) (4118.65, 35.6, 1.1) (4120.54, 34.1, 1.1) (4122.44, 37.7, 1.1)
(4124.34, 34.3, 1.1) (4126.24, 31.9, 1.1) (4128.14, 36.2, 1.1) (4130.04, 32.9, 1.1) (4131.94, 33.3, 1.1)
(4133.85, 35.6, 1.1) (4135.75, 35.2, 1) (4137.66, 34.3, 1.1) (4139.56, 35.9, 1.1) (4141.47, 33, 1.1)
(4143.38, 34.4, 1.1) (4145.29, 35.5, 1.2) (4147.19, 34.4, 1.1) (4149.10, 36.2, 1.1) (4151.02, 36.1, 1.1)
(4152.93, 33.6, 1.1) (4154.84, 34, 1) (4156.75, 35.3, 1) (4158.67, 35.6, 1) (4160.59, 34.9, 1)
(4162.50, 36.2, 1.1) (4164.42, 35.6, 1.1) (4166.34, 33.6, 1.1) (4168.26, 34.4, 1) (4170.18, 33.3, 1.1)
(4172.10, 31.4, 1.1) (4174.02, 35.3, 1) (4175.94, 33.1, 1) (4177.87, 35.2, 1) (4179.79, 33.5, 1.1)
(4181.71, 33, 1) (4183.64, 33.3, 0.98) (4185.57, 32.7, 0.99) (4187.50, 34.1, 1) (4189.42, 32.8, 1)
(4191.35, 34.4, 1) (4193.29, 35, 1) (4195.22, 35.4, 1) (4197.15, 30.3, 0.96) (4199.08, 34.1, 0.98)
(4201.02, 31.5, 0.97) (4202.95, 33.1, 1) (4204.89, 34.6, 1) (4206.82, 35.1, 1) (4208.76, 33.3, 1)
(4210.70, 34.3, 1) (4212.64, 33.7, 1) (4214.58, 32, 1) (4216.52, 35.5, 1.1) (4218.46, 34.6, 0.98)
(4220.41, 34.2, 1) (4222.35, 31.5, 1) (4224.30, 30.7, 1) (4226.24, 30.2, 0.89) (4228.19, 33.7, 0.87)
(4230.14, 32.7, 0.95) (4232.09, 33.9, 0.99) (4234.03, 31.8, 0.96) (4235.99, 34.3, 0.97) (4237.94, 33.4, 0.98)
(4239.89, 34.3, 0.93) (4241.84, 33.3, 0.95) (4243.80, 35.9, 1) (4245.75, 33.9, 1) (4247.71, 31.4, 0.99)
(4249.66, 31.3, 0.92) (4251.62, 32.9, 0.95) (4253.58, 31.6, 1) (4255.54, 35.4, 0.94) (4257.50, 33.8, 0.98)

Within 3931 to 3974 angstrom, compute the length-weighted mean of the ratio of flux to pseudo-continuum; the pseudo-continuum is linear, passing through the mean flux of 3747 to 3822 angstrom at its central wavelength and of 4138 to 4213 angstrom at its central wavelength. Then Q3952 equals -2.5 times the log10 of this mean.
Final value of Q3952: 0.29 mag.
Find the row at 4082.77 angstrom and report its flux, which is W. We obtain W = 32.1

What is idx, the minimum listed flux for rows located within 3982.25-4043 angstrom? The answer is 30.5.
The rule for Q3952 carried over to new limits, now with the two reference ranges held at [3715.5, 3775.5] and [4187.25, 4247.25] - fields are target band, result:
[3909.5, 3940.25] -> 0.23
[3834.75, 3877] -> -0.09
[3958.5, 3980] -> 0.26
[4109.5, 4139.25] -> -0.09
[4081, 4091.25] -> -0.12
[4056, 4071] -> -0.05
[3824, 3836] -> 0.11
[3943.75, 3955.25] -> -0.06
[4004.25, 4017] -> -0.12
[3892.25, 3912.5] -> -0.07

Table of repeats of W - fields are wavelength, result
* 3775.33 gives 30.5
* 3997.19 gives 33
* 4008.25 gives 35.4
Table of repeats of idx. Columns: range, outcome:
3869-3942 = 4.61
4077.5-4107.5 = 22.4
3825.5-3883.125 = 21.1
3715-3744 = 17.7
